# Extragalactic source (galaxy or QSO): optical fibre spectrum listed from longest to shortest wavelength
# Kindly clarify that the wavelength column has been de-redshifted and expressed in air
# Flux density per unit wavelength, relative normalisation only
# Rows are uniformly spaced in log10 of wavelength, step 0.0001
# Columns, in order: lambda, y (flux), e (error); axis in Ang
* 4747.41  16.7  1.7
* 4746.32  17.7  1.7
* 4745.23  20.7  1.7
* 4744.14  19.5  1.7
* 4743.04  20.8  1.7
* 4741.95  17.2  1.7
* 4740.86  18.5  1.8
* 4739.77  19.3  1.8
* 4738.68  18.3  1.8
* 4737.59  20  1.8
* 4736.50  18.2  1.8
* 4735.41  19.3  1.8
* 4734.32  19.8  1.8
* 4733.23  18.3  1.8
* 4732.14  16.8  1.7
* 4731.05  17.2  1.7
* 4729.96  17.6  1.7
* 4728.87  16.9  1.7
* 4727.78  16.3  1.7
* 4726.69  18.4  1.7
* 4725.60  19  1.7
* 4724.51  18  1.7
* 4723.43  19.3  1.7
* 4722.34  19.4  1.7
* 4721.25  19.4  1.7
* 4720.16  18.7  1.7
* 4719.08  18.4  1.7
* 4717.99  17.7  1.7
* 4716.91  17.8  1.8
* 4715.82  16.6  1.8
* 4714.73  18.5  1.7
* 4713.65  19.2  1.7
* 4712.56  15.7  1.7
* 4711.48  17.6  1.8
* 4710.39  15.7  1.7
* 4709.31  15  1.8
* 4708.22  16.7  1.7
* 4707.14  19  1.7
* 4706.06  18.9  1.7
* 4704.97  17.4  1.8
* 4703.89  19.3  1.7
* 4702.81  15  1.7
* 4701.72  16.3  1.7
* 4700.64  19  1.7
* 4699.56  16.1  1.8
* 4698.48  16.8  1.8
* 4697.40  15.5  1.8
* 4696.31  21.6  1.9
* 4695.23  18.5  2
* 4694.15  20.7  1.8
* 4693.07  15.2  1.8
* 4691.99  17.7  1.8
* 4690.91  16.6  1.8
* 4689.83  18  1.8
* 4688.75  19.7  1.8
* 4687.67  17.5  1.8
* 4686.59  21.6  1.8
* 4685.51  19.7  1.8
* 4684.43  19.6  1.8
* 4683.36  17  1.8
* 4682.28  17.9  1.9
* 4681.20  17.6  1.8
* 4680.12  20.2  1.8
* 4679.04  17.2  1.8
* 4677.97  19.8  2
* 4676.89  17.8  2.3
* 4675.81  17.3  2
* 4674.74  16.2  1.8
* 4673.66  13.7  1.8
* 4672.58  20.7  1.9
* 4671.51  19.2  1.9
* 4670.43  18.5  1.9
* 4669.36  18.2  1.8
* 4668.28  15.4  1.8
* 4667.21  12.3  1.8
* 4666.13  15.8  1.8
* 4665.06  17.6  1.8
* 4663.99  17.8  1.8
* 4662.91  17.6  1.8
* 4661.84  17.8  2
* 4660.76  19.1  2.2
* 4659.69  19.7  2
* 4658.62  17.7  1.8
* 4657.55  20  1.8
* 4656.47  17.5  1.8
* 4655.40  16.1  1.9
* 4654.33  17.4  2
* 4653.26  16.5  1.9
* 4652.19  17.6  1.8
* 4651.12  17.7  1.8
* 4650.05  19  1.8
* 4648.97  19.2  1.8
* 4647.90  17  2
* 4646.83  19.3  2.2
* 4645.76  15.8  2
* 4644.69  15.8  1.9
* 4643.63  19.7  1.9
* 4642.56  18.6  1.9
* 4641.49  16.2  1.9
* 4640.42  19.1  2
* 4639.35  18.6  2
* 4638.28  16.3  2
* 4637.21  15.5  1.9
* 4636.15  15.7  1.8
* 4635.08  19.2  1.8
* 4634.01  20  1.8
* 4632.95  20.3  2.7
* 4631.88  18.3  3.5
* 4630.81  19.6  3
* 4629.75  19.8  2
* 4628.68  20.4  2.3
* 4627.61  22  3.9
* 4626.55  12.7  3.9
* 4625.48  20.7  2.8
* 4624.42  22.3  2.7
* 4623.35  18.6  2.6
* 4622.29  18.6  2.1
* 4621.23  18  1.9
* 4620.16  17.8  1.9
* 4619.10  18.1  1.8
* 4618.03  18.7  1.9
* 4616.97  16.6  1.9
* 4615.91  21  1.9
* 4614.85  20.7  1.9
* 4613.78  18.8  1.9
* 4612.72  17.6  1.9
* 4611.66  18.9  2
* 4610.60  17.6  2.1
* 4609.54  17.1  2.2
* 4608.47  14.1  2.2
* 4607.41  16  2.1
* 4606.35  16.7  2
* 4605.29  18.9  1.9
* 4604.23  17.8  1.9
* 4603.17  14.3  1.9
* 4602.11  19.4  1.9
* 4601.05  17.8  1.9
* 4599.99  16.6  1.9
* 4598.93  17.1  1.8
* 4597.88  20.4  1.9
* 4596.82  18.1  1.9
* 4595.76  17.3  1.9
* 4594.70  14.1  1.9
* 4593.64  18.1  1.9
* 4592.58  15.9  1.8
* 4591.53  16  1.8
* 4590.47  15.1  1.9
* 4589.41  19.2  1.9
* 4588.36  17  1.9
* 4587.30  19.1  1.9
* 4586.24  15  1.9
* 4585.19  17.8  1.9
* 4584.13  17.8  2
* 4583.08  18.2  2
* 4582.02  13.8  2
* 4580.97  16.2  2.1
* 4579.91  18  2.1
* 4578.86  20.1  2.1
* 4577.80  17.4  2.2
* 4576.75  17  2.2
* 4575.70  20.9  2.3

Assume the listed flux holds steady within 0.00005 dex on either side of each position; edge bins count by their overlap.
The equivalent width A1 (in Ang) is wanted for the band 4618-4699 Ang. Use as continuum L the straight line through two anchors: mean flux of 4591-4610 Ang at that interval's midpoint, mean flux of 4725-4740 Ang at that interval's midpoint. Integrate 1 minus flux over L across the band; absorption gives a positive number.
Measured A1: -2.6 Ang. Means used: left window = 17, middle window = 18.1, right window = 18.2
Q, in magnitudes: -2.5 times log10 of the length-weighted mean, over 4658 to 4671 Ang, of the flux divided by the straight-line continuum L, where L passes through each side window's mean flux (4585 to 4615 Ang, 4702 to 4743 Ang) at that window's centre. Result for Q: 0.021 mag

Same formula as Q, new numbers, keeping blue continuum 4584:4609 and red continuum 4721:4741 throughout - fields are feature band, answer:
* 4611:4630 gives -0.10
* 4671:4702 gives -0.01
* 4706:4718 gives 0.06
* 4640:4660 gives -0.02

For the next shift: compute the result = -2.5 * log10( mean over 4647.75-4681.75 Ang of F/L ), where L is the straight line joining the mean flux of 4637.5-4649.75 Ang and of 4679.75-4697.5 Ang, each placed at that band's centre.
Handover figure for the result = 0.028 mag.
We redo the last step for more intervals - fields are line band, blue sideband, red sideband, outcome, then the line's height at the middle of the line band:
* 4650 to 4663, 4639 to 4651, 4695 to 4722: -0.002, 17.9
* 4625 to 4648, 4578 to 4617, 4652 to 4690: -0.034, 17.7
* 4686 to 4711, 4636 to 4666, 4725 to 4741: 0.018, 18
